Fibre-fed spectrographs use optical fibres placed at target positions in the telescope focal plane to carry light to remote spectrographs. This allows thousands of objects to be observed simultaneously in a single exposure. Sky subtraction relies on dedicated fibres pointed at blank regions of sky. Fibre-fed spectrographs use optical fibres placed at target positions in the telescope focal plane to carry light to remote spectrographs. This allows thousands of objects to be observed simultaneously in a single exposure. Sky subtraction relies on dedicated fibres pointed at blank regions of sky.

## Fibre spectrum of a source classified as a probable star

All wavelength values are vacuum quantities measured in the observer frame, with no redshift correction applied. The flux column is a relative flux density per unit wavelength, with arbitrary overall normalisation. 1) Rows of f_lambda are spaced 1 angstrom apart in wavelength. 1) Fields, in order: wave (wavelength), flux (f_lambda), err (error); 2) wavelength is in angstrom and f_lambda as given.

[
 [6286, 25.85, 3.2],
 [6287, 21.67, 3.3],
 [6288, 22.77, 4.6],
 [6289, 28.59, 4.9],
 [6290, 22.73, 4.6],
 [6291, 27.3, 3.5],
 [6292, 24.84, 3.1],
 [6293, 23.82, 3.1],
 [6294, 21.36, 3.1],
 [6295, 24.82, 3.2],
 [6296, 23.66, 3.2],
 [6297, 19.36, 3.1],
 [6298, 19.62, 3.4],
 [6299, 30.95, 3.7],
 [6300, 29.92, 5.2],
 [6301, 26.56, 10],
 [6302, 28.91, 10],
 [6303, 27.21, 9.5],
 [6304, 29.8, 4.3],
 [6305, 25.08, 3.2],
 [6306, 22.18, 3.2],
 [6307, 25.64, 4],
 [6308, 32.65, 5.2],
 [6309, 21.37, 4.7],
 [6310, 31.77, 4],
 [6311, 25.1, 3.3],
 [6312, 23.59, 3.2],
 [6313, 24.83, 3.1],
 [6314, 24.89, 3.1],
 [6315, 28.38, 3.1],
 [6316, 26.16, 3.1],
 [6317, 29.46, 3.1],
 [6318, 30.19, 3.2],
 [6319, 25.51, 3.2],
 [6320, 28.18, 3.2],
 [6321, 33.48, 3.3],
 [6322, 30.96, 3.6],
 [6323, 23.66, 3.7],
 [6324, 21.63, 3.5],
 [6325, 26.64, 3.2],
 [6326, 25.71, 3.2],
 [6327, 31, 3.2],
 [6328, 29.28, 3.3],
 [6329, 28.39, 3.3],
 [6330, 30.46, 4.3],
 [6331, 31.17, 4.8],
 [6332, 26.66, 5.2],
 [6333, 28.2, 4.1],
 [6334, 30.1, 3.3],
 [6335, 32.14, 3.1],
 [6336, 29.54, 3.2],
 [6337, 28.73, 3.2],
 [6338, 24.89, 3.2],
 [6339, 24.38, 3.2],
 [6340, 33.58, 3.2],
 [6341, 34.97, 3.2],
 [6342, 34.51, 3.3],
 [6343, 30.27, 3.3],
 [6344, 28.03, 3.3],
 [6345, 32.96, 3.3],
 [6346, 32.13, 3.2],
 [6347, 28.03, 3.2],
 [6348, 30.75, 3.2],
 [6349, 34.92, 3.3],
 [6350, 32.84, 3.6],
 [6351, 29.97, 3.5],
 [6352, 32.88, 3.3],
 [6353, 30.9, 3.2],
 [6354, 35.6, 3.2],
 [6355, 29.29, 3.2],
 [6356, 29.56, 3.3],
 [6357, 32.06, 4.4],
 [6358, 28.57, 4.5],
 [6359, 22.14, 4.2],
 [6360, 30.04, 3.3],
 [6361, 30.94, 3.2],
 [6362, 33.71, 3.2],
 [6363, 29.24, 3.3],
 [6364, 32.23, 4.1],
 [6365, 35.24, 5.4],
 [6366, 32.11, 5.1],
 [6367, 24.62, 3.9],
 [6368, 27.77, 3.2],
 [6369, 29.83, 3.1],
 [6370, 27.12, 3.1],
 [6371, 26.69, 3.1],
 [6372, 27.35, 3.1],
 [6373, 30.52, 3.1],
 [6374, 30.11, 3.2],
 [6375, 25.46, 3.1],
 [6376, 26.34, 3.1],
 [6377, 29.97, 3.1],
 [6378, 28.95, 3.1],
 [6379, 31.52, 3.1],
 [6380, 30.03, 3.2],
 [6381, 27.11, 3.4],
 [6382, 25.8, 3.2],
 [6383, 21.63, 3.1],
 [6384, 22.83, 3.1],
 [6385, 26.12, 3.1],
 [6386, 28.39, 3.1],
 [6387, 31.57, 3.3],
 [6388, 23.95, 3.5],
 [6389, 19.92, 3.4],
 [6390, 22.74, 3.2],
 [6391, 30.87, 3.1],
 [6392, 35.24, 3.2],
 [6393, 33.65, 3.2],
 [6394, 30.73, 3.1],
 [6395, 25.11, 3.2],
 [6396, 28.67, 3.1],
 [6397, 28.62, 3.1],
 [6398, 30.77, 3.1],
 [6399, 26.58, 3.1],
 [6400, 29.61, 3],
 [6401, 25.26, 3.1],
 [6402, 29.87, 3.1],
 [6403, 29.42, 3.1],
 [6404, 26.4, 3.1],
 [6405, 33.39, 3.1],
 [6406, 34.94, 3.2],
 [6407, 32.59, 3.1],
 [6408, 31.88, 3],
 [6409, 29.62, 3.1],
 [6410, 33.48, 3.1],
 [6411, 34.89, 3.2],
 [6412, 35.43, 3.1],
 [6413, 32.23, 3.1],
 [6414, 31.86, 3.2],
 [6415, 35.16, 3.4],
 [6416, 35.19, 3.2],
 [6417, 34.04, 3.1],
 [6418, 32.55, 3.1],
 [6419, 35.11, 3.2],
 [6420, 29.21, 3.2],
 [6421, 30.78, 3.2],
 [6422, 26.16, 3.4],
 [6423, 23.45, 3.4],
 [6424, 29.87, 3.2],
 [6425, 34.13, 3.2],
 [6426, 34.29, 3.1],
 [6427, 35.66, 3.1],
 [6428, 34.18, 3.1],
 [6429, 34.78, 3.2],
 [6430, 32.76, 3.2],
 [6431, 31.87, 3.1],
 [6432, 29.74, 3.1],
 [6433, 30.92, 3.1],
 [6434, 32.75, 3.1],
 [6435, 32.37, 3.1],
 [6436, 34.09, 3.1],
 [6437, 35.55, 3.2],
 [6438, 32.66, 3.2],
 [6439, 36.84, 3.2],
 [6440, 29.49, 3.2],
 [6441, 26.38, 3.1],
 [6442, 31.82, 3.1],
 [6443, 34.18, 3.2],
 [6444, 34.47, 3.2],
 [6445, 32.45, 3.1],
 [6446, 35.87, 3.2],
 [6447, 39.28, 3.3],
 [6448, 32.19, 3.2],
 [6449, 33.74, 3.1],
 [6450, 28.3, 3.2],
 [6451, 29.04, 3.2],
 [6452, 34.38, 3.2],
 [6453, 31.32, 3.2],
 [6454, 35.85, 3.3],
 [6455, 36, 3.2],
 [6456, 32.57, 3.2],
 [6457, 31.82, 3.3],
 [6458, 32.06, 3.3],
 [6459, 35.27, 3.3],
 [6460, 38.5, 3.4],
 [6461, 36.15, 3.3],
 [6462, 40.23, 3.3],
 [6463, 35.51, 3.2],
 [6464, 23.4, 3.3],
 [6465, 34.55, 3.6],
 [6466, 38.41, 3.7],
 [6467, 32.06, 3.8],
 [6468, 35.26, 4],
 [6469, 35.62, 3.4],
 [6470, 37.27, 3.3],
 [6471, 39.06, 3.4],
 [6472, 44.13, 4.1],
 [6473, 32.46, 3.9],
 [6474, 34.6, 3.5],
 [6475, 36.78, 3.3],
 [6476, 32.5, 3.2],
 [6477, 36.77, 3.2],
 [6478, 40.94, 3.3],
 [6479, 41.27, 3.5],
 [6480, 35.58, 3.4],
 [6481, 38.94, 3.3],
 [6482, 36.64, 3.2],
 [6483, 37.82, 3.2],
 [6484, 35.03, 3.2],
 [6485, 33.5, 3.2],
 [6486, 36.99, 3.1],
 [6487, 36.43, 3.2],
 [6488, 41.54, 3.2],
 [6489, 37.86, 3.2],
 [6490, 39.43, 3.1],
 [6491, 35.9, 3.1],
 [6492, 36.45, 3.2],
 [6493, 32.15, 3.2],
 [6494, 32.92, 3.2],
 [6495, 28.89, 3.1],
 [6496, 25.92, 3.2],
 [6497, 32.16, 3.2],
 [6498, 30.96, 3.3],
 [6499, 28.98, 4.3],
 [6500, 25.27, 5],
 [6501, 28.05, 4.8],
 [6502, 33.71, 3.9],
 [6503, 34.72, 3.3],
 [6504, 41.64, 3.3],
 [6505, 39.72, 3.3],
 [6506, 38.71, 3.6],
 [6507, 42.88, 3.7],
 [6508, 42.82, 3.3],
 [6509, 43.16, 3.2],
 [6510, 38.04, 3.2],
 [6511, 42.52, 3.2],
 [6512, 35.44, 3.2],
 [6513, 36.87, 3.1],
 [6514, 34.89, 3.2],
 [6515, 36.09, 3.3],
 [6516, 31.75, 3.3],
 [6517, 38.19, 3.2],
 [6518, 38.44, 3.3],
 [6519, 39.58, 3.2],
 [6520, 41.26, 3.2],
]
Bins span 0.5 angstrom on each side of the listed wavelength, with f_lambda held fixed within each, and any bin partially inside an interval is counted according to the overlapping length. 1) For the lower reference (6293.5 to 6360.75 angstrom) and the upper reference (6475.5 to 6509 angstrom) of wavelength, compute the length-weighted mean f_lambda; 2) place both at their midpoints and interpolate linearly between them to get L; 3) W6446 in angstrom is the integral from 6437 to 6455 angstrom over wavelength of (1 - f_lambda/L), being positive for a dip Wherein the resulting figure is 0.3 angstrom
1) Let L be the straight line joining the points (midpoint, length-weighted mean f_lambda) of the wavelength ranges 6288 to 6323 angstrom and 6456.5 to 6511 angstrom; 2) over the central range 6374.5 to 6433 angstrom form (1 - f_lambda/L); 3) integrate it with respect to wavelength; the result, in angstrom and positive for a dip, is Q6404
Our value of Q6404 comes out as 2.8 angstrom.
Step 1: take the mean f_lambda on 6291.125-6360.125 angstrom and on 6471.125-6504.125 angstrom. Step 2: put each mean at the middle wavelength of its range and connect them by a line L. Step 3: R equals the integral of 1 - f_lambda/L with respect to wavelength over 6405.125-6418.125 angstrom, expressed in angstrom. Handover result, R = -0.6 angstrom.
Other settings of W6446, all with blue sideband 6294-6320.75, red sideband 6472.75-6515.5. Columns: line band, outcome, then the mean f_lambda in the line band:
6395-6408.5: 0.7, 29.7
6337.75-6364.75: -2.1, 30.8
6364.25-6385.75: 1.3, 28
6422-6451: 0.4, 32.5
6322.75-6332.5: -0.1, 27.6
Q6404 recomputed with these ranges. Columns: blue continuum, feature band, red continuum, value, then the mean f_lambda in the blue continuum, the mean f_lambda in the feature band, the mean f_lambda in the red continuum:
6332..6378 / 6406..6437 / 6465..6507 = 0.3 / 30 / 32.5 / 35.5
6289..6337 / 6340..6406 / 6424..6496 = 1.3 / 26.9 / 29.4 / 34.6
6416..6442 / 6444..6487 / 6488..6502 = -4.1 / 32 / 35.2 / 32.3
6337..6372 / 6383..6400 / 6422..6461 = 2.0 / 30.3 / 27.7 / 32.9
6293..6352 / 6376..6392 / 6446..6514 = 2.0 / 28.1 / 27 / 35.4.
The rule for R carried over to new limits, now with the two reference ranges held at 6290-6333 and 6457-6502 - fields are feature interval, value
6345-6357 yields -1.3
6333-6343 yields -0.8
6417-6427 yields 0.3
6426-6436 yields -0.1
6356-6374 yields -0.1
